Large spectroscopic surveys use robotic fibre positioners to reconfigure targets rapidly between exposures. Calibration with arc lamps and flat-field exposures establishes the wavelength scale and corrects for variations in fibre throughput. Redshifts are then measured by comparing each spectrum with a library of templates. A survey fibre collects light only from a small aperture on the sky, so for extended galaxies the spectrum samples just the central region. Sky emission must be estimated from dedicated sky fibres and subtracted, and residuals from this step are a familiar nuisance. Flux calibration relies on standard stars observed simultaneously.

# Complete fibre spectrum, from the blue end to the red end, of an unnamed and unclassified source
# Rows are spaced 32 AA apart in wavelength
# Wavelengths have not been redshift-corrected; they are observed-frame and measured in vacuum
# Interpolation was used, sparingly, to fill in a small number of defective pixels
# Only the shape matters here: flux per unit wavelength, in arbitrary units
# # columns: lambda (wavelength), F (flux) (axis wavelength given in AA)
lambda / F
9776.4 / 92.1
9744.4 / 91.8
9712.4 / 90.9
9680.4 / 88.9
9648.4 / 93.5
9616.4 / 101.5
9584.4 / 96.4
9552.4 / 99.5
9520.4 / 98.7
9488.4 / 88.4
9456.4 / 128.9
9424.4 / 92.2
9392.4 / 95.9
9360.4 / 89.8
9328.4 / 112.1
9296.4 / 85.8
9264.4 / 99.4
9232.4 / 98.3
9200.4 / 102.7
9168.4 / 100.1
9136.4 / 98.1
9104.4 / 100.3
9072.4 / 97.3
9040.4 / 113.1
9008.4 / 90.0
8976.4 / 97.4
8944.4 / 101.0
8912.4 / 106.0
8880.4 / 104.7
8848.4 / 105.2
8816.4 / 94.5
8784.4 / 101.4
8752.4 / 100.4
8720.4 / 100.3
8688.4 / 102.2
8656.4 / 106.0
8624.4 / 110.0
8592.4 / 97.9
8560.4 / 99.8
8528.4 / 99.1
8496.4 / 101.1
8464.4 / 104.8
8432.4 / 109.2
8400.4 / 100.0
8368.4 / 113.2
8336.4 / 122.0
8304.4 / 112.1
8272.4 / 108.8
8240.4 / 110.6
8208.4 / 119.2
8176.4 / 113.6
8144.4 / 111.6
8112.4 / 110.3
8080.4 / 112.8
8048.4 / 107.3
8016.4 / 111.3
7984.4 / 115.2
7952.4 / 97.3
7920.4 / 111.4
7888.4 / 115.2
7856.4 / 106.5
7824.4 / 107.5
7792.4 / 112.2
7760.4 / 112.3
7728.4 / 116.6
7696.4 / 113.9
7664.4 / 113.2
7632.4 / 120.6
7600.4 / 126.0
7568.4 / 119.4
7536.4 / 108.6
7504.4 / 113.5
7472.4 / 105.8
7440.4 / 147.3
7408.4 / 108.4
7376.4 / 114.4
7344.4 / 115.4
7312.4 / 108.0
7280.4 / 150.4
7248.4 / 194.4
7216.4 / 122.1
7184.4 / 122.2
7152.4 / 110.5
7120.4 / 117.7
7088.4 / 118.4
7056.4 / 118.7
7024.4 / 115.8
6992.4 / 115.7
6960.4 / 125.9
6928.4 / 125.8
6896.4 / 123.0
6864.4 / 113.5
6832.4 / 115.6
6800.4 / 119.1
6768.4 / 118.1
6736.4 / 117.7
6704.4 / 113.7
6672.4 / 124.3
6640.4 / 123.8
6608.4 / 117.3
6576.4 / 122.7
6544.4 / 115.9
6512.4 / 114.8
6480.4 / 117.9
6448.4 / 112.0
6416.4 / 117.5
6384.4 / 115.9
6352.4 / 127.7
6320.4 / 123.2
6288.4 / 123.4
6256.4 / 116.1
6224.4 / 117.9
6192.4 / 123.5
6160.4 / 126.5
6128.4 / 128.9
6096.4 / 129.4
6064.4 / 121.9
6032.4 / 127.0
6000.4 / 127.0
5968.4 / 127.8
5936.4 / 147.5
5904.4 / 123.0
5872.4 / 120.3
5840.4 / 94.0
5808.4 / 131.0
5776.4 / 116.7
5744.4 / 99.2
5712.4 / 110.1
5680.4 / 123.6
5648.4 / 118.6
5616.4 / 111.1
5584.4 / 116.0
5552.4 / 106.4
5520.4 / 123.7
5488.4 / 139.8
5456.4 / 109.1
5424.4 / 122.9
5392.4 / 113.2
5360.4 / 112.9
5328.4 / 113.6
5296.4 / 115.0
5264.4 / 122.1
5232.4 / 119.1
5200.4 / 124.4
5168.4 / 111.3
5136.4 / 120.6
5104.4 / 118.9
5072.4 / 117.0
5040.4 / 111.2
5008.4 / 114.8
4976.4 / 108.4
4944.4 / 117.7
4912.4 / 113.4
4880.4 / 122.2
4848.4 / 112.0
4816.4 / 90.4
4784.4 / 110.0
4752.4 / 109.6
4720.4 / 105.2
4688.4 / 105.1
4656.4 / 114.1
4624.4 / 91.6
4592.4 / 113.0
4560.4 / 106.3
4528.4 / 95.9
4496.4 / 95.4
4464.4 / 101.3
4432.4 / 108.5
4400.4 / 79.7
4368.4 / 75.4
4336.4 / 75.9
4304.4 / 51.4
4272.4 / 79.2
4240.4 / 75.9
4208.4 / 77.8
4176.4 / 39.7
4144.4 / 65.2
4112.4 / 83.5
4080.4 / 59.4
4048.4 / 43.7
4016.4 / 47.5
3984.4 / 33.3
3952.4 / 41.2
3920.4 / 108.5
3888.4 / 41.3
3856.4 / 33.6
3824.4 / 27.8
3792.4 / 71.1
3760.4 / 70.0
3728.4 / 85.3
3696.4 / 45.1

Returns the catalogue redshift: 0.106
